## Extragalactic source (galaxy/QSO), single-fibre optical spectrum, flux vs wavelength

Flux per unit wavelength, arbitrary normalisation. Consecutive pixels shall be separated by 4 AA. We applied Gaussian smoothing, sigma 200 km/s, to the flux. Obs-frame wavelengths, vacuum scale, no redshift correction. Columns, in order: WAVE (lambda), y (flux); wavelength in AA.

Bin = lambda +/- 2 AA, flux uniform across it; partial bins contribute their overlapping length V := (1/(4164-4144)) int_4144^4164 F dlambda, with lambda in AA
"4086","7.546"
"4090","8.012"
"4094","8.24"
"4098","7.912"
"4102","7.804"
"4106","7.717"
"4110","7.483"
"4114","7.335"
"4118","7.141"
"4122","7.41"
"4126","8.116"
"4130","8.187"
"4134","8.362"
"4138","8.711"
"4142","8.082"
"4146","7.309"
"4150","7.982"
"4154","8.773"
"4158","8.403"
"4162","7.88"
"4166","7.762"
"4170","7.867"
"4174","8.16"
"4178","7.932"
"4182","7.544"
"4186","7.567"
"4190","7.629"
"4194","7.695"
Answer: 8.07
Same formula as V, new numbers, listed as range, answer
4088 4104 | 7.99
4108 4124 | 7.34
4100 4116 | 7.58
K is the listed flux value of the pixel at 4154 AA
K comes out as 8.773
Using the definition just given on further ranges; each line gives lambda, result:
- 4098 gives 7.912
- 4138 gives 8.711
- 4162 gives 7.88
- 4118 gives 7.141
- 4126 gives 8.116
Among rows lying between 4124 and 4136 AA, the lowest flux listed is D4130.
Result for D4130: 8.116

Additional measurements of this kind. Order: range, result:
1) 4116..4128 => 7.141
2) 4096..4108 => 7.717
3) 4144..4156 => 7.309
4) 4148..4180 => 7.762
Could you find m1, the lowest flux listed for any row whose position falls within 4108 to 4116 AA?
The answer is 7.335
